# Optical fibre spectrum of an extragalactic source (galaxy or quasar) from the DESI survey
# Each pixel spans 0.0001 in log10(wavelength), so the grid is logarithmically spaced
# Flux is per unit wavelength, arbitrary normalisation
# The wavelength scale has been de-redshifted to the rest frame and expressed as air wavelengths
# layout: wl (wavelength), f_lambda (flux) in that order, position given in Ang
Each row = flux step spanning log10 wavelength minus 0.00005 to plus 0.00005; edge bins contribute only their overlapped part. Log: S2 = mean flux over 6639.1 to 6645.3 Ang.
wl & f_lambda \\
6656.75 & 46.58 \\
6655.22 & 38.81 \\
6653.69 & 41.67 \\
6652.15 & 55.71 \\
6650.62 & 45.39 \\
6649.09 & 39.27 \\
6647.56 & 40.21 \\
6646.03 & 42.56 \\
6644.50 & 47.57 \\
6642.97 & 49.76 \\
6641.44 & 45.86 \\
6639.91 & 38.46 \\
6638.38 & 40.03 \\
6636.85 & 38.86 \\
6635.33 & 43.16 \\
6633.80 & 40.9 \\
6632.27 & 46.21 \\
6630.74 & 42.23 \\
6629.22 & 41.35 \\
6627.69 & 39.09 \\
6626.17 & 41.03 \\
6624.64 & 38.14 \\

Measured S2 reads 45.3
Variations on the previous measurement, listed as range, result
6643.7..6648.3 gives 43.5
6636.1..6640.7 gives 39.1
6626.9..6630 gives 40.4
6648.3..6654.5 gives 45.4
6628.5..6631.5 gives 41.9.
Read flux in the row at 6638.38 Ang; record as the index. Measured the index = 40.03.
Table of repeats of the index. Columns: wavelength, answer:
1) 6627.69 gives 39.09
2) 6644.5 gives 47.57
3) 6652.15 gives 55.71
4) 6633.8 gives 40.9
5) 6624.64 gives 38.14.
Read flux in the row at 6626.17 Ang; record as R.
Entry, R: 41.03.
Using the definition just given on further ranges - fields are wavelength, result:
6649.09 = 39.27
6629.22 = 41.35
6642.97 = 49.76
